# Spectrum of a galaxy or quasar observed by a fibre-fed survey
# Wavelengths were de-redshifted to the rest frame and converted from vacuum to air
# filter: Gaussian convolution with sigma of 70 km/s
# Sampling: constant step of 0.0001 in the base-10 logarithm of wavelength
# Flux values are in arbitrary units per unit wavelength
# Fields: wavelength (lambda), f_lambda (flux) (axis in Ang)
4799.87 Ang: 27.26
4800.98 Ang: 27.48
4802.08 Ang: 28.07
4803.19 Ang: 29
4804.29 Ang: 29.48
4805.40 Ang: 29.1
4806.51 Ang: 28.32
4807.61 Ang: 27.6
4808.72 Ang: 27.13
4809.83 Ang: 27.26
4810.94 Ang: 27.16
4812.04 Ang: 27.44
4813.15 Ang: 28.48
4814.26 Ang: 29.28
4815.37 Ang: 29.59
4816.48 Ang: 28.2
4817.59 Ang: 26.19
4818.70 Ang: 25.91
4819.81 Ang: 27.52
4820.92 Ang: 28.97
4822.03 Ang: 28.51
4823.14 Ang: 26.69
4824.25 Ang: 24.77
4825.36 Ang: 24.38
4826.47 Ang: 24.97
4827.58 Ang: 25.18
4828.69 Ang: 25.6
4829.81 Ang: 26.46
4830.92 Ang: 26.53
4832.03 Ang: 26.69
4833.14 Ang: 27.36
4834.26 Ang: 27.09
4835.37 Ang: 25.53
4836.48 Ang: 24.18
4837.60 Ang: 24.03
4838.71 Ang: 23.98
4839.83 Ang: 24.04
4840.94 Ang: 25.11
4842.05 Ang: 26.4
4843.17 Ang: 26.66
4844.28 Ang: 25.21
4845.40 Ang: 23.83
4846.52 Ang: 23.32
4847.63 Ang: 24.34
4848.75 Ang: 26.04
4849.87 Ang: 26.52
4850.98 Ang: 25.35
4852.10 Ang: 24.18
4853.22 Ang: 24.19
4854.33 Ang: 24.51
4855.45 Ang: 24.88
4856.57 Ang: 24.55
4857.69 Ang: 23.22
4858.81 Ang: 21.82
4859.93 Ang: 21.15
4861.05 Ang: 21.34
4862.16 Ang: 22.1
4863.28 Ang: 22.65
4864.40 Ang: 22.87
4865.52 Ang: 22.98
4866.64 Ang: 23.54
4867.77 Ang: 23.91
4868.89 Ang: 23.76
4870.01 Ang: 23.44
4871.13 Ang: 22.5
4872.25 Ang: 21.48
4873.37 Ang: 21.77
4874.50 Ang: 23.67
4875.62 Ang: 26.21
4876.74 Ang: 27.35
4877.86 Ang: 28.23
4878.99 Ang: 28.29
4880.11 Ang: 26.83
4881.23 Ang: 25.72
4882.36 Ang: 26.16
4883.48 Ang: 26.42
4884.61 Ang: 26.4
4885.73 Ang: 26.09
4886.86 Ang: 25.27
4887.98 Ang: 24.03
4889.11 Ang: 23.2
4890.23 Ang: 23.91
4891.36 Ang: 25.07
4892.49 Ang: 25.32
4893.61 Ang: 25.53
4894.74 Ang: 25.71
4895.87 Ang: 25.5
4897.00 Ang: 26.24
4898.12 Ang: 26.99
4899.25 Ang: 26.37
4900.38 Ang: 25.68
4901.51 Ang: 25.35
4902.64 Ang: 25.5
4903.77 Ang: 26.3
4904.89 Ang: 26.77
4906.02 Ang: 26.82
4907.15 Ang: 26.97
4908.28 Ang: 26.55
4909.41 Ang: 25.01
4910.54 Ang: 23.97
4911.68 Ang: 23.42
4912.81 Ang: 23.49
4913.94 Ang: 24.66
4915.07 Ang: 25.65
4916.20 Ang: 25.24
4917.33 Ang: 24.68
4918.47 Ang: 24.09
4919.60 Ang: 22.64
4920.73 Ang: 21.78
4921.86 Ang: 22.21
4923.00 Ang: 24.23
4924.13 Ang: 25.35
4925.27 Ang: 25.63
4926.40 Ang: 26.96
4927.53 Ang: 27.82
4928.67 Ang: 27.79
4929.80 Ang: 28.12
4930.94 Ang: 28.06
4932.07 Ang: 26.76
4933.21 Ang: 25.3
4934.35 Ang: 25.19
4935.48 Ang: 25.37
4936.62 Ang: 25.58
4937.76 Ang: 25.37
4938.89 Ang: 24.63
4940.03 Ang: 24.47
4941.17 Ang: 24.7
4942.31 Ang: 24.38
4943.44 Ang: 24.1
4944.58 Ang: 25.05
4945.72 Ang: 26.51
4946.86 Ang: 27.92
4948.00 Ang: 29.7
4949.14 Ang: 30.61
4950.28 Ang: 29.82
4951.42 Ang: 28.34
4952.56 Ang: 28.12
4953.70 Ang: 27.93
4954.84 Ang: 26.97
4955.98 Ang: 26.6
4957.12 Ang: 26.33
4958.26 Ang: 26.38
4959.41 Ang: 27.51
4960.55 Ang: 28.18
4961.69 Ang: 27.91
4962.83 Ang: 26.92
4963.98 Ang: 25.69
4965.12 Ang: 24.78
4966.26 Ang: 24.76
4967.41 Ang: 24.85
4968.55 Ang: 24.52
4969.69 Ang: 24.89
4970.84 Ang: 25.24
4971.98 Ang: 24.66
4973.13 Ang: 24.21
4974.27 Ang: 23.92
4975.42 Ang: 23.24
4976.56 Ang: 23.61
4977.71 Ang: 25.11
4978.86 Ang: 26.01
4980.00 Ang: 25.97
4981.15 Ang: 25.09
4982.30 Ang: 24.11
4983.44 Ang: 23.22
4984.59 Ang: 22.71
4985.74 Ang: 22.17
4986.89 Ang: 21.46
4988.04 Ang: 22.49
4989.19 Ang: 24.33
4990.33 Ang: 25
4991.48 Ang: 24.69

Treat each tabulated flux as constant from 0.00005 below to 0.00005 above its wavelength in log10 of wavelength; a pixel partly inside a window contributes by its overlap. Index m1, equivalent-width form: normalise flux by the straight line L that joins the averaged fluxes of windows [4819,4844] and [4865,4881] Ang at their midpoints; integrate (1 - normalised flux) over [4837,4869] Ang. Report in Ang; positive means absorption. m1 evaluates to 1.56 Ang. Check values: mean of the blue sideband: 25.9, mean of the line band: 24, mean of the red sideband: 24.6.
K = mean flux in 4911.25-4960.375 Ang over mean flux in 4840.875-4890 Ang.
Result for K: 1.06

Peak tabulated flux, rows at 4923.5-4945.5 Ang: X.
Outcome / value 28.12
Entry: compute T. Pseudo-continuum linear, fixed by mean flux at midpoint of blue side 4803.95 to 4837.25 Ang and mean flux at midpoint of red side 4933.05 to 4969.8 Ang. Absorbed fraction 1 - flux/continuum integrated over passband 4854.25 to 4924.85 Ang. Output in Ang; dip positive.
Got 5.3 Ang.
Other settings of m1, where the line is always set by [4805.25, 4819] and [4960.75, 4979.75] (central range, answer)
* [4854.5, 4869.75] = 2.2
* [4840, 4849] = 0.7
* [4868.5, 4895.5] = 1.5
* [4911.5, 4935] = 0.6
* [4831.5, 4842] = 0.8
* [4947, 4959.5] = -1.3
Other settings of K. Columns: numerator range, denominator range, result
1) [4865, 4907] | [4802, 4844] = 0.94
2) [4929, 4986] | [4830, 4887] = 1.05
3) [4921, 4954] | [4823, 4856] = 1.04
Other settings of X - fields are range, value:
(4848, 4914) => 28.29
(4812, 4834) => 29.59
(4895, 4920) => 26.99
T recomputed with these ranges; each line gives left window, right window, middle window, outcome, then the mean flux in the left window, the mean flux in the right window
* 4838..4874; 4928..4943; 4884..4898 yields -0.32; 23.8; 25.8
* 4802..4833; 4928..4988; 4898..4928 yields 1.25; 27.3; 25.8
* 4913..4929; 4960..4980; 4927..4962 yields -2.50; 24.8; 25.2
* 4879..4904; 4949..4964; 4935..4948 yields 0.82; 25.7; 27.6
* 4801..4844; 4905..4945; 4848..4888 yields 2.55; 26.8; 25.2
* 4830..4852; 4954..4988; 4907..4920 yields 0.28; 25.4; 25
